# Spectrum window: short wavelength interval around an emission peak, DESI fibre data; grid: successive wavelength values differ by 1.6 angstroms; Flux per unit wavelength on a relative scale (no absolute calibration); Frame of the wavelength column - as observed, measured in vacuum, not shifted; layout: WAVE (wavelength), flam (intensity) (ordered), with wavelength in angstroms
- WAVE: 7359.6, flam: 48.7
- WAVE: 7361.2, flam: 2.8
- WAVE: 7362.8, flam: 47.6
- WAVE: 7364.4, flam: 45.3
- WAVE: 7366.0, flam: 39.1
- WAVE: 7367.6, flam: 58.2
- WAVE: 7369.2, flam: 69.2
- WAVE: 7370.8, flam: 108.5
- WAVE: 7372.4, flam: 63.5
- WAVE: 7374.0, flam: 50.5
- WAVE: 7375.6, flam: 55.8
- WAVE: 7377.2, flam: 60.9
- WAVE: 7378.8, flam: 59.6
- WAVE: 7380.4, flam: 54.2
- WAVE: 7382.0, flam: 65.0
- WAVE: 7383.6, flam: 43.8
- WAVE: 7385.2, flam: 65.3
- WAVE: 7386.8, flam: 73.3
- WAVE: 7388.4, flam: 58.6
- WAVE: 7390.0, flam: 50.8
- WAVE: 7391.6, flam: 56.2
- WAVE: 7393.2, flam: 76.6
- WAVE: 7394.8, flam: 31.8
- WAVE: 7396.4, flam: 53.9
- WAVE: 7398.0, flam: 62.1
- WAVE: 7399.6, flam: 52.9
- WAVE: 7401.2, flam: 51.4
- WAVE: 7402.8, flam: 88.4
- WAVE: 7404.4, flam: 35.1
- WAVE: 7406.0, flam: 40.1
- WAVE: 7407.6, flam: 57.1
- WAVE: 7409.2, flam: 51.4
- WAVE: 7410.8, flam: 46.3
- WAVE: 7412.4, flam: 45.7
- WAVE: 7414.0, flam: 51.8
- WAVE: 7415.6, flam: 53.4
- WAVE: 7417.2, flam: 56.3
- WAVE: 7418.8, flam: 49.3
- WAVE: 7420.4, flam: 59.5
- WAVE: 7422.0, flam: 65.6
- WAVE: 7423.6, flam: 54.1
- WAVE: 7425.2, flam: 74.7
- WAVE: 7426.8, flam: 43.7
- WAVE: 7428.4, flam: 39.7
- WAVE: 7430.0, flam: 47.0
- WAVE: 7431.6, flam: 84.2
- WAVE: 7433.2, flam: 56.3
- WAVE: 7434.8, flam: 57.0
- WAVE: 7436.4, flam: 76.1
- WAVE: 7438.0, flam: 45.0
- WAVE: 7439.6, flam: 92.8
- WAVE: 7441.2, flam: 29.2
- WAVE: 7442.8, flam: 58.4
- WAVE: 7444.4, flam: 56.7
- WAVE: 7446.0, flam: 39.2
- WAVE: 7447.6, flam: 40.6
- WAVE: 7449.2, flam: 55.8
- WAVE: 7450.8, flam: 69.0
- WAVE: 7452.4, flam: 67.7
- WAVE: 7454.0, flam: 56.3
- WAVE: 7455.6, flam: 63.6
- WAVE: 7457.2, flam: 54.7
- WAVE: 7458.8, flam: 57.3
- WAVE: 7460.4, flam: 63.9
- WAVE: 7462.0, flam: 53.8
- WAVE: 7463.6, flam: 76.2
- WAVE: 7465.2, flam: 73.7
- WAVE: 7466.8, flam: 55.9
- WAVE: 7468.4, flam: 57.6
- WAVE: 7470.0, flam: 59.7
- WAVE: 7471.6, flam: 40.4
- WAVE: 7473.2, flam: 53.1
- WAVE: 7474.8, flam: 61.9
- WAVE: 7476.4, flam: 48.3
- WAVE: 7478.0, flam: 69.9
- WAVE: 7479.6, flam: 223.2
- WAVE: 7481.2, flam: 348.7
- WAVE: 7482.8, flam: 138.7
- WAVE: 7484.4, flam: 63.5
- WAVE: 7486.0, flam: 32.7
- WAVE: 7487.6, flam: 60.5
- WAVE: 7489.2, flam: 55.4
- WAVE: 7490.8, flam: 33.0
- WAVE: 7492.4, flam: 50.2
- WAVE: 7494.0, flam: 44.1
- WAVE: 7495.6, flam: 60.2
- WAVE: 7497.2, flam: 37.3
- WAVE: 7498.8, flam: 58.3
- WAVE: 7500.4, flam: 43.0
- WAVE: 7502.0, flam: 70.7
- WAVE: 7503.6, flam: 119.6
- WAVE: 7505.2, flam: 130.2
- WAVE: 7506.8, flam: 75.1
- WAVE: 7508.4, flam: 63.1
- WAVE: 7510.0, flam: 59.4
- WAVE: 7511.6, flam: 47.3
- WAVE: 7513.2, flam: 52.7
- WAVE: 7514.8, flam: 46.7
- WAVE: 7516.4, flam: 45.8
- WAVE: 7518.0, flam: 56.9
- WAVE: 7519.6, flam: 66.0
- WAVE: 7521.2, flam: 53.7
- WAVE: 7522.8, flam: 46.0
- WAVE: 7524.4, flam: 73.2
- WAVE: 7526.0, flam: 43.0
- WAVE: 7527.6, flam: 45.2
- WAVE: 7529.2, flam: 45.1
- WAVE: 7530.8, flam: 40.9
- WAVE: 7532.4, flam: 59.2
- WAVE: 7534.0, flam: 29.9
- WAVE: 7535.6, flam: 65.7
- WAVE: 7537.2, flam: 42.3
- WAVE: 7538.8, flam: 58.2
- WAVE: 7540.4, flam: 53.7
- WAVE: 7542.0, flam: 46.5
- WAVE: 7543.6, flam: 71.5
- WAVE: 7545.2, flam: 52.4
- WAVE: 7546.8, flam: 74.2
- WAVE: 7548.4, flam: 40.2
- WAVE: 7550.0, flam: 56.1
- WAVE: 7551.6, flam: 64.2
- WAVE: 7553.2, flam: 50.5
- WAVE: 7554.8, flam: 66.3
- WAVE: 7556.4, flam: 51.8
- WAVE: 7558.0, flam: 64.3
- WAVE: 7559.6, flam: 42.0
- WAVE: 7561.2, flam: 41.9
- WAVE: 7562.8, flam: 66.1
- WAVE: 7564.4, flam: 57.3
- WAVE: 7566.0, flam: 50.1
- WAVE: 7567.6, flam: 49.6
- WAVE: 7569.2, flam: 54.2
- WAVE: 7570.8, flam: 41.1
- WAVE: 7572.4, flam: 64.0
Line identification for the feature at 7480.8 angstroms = H-alpha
